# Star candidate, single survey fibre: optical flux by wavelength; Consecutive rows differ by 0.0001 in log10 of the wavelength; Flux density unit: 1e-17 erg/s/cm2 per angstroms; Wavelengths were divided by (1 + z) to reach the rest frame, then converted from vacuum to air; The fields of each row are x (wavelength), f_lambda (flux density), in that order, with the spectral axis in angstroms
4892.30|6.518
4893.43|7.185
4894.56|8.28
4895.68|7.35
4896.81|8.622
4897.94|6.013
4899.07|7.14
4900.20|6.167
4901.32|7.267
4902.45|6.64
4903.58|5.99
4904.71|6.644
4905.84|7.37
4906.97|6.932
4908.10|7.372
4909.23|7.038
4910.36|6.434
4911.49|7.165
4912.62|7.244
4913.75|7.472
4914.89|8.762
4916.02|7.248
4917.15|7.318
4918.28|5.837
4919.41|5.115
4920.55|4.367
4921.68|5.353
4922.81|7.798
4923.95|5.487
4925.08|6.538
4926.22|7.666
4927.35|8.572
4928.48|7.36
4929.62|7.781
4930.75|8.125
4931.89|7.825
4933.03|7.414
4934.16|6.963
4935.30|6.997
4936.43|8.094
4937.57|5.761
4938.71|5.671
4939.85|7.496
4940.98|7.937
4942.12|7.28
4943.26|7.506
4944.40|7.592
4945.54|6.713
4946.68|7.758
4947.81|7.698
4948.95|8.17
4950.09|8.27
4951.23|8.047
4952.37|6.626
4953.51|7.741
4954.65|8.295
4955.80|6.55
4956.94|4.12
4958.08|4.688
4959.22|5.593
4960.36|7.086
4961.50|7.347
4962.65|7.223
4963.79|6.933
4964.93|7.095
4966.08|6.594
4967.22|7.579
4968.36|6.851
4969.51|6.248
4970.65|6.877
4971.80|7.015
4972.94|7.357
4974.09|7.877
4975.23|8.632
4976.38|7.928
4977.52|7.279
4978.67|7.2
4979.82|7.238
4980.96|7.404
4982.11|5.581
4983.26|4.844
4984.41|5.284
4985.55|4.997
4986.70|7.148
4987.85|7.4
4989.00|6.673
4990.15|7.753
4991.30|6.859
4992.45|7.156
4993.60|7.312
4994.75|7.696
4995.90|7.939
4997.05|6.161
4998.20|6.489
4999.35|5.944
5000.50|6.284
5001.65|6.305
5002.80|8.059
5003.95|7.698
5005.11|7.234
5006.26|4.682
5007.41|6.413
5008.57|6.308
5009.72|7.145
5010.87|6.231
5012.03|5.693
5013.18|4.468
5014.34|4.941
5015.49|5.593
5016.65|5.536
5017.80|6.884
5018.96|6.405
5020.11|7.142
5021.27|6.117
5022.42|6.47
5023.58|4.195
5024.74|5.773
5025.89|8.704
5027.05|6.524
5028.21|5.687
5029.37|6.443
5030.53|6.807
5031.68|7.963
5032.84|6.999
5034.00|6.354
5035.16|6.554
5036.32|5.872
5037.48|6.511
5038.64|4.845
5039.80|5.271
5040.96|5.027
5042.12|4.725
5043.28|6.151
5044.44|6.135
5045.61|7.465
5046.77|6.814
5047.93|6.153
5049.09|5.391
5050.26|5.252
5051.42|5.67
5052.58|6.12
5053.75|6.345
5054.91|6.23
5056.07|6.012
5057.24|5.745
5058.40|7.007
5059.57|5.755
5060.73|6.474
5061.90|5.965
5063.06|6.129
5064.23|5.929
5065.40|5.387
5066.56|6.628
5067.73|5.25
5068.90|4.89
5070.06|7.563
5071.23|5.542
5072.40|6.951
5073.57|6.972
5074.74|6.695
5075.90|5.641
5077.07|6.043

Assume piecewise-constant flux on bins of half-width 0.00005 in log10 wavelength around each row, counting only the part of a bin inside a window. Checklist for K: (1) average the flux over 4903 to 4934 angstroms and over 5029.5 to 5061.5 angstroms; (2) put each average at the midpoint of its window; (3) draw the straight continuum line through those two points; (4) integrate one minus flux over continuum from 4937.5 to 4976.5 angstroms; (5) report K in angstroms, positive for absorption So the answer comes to -2.2 angstroms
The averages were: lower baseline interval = 6.97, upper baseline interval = 6.14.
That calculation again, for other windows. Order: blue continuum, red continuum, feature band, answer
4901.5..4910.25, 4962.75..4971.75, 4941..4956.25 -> -1.5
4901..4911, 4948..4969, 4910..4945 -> -0.8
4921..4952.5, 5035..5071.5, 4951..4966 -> 0.8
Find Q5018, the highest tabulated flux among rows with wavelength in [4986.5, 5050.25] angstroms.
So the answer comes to 8.704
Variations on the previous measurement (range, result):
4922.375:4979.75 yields 8.632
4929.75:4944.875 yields 8.125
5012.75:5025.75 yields 7.142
